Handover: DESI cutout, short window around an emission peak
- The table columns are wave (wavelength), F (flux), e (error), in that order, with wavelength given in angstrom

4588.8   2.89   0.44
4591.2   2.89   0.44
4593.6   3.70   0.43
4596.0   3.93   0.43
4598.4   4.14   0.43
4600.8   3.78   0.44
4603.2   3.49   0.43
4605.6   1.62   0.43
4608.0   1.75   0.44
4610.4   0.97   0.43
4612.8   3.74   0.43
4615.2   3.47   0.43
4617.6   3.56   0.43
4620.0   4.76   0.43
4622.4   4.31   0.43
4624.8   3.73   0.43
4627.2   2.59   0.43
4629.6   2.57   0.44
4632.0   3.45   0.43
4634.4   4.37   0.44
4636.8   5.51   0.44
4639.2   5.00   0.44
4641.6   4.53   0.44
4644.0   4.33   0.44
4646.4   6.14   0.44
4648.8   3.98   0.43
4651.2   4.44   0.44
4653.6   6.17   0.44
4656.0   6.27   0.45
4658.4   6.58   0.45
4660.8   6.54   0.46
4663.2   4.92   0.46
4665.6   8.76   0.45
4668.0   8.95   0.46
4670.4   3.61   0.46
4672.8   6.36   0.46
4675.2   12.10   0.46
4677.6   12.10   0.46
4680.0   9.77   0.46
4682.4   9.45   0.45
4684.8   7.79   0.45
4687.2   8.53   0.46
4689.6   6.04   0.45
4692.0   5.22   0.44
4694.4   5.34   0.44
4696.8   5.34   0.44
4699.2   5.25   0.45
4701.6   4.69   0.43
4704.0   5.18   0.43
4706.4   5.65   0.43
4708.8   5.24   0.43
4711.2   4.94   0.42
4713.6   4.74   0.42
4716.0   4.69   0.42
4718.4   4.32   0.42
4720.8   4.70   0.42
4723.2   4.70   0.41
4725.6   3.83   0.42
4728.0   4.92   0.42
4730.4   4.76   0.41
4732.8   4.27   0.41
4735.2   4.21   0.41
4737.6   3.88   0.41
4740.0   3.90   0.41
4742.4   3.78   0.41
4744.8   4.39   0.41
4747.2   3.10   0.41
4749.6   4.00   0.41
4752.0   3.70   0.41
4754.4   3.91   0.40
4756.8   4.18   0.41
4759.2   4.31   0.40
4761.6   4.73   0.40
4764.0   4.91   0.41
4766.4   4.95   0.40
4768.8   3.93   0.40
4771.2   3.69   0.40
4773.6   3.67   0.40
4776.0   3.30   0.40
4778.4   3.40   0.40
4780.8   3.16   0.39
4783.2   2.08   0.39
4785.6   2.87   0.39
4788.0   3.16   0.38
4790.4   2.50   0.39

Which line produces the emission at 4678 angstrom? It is Ly-alpha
